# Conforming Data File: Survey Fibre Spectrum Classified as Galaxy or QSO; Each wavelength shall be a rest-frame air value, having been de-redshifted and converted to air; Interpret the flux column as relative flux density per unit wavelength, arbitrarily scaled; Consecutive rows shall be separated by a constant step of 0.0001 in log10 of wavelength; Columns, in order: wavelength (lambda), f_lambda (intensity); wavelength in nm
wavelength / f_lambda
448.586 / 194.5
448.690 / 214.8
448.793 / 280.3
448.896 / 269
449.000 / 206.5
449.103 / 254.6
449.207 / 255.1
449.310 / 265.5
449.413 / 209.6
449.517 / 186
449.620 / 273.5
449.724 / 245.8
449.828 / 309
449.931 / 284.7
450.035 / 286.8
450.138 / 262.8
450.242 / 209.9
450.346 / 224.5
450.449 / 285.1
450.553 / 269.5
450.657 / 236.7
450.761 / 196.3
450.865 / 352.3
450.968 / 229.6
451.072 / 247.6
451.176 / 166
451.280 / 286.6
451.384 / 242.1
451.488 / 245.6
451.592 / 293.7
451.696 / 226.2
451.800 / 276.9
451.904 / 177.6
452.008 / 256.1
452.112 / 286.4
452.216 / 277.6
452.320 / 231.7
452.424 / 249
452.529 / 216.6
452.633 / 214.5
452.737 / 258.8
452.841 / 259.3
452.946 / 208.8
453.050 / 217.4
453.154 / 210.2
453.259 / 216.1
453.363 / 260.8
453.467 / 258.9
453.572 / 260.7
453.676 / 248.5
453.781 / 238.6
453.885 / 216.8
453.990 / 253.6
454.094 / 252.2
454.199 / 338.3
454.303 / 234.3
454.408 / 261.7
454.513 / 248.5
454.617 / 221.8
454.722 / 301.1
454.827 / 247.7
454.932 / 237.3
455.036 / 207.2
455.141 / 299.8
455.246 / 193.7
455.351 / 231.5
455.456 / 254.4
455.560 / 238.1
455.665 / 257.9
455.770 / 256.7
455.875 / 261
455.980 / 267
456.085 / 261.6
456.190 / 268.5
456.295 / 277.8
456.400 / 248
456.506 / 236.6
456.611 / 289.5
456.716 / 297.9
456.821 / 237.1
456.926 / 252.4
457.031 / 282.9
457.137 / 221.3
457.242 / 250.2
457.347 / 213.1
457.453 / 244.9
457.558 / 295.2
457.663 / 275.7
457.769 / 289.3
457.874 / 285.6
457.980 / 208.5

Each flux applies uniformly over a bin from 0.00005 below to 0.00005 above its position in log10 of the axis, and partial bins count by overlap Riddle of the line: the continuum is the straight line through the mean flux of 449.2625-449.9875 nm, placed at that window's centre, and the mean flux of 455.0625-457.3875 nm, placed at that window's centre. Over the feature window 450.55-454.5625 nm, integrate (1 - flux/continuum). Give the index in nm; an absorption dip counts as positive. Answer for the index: 0.12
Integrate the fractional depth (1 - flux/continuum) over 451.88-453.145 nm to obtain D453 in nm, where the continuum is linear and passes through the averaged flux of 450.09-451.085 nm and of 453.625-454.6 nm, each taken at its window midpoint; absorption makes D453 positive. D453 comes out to 0.07 nm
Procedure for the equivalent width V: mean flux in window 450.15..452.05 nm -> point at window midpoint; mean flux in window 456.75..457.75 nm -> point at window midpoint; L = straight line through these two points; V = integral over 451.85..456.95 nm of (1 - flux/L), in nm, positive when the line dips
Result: 0.03 nm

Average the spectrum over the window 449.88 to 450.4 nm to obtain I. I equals 254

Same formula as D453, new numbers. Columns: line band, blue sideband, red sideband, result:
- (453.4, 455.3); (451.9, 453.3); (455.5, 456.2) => -0.02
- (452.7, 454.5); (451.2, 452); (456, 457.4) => 0.03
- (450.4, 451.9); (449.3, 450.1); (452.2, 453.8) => -0.01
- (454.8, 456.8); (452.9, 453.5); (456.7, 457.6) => -0.08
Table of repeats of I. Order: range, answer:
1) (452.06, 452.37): 266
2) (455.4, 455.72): 250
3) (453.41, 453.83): 252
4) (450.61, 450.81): 216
